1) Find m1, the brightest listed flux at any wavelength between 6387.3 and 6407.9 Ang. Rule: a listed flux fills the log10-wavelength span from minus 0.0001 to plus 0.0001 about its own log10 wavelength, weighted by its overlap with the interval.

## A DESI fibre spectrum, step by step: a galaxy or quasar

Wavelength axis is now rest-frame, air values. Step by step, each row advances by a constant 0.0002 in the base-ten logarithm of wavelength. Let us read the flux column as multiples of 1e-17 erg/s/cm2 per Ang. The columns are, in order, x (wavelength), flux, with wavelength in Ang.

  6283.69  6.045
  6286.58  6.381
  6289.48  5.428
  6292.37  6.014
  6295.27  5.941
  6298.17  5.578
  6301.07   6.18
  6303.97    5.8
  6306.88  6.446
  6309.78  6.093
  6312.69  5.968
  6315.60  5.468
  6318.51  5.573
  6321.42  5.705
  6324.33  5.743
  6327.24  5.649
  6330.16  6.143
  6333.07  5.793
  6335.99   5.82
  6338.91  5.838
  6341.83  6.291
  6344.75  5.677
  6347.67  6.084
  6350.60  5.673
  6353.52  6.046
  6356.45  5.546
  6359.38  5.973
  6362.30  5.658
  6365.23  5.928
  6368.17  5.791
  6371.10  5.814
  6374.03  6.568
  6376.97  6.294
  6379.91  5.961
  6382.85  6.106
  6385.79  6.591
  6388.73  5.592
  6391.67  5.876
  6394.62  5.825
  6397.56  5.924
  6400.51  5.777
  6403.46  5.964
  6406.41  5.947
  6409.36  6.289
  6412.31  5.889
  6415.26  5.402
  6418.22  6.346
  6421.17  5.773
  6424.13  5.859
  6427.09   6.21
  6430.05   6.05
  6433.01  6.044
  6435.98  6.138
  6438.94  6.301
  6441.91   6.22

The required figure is 5.964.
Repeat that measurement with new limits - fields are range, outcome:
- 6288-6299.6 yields 6.014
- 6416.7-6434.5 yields 6.346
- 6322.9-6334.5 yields 6.143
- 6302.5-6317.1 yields 6.446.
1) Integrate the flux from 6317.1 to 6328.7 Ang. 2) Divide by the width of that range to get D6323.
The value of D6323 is 5.67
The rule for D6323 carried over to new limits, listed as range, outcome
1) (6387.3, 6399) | 5.81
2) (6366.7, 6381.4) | 6.08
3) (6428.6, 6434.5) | 6.04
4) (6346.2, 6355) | 5.93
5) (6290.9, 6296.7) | 5.98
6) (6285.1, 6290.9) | 5.91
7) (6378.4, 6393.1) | 6.03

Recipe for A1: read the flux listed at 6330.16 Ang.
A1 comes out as 6.143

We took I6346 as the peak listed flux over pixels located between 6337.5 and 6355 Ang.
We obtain 6.291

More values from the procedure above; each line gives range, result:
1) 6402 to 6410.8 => 6.289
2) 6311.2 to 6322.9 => 5.968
